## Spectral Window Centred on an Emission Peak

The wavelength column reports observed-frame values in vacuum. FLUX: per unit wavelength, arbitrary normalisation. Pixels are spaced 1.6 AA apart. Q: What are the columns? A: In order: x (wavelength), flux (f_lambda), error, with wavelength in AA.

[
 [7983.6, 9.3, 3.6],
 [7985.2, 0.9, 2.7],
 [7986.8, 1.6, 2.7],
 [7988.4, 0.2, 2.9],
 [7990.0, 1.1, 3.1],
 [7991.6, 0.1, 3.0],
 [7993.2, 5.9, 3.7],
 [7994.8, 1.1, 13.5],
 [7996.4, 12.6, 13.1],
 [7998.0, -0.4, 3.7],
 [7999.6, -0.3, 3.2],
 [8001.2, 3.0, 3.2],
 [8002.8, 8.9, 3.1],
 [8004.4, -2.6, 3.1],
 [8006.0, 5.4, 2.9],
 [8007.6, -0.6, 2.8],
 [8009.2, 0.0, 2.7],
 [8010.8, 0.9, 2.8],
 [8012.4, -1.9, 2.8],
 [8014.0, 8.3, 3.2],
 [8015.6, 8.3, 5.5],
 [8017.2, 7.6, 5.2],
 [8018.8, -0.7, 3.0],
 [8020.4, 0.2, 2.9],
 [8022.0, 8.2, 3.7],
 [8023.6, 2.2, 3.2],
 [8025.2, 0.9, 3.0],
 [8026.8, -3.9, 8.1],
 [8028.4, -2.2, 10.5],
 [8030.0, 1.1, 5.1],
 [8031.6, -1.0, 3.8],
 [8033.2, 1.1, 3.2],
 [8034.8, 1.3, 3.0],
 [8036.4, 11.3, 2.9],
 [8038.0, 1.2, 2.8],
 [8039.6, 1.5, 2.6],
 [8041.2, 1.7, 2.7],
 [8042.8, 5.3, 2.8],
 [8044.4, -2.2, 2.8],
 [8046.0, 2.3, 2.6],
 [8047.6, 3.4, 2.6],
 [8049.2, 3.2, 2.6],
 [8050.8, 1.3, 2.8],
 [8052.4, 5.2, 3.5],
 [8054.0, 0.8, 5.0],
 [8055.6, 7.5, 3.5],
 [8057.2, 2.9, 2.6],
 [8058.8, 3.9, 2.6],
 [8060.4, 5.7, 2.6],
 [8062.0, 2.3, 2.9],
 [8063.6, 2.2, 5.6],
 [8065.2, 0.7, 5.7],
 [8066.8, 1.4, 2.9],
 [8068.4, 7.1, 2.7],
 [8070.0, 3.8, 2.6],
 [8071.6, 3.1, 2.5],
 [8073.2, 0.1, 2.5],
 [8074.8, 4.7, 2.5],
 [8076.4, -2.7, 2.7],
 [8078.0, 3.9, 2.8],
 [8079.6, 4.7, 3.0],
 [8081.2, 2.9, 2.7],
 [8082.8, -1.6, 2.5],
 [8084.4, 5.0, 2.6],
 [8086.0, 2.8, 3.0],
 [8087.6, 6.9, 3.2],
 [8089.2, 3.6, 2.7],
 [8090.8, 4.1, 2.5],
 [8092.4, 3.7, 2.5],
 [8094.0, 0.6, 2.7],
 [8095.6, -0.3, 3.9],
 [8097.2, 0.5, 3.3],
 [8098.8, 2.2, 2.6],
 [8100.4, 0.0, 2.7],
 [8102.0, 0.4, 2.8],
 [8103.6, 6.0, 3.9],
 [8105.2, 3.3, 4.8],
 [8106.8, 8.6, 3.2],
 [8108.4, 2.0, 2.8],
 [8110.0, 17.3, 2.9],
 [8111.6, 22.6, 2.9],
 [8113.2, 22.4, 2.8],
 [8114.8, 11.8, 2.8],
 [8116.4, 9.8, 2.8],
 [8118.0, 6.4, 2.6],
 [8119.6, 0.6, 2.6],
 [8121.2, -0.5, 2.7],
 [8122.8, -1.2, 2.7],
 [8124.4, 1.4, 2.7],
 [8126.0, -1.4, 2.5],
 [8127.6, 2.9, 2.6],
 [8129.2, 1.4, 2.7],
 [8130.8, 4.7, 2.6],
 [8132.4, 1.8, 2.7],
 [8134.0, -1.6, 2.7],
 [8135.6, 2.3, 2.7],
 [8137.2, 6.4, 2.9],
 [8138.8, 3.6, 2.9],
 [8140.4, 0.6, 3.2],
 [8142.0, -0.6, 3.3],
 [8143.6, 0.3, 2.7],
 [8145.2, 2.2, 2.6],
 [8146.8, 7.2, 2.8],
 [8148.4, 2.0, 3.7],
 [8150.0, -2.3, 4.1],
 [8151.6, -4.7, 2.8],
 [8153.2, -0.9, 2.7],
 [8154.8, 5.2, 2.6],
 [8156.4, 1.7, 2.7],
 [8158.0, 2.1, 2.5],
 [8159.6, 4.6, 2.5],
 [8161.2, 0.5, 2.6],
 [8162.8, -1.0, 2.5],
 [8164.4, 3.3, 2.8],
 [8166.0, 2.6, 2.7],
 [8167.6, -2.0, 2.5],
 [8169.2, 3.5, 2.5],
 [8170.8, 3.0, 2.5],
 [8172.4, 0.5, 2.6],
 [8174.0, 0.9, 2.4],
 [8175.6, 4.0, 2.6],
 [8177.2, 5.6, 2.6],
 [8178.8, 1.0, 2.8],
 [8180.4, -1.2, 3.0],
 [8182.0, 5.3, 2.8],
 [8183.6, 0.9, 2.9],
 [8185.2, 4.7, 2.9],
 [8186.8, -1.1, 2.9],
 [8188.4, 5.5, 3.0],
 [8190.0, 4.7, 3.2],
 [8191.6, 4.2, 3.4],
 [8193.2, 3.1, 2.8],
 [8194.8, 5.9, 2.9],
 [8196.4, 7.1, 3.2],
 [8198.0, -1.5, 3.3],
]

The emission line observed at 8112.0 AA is H-gamma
